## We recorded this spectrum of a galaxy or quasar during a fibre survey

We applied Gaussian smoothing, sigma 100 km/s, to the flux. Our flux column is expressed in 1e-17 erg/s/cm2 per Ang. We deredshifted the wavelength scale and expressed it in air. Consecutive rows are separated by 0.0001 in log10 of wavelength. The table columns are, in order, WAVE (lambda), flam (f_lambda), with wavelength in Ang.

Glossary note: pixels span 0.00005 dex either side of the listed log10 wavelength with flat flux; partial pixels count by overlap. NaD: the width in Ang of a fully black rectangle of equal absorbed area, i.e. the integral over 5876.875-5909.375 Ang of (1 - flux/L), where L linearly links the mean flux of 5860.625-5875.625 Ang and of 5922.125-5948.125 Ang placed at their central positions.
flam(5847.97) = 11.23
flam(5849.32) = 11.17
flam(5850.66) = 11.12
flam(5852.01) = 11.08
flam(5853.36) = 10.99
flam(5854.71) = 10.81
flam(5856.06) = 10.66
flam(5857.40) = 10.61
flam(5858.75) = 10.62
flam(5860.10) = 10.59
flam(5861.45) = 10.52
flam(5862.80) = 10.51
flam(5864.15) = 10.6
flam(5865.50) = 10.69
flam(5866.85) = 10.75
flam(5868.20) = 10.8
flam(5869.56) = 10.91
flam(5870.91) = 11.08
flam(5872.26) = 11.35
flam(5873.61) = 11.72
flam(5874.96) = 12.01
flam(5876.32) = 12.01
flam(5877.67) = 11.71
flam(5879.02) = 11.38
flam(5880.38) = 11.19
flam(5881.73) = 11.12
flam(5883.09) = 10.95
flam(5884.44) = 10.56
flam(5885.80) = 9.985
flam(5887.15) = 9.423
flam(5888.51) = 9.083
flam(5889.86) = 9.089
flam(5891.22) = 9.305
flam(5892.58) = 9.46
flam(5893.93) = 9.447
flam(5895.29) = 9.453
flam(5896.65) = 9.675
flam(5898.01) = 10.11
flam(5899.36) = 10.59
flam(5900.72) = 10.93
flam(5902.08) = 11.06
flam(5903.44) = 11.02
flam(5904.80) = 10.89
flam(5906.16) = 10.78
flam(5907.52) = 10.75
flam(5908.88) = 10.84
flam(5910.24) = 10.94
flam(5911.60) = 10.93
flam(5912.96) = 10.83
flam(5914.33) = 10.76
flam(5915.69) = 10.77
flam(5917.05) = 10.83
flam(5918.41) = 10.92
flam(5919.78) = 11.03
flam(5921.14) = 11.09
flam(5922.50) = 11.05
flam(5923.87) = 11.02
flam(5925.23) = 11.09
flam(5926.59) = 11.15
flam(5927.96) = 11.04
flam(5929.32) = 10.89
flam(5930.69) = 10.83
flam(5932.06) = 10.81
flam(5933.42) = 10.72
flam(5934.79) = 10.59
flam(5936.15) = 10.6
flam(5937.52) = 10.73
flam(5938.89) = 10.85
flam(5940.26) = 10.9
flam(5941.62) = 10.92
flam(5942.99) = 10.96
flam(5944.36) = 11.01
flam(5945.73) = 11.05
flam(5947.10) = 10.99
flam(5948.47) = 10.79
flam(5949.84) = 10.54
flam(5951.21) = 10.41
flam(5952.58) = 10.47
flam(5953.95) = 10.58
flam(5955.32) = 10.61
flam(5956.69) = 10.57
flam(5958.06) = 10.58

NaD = 1.7 Ang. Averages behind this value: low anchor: 11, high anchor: 10.9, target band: 10.4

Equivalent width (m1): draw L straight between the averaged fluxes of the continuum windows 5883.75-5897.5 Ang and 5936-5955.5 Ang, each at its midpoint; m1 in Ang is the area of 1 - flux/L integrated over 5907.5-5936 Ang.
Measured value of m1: -1.84 Ang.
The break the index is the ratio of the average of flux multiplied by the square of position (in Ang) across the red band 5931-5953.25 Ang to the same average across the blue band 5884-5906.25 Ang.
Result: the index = 1.09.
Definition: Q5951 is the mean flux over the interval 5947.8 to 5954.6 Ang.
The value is 10.6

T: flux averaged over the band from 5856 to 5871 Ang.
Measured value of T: 10.7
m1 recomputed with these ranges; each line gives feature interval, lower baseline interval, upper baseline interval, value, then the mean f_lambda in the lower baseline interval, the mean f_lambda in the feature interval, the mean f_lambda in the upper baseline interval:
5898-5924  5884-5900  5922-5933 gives -1.28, 9.67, 10.9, 11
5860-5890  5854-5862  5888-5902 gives -1.67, 10.6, 10.8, 9.78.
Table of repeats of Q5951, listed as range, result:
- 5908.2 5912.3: 10.9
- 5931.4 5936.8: 10.7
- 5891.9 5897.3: 9.51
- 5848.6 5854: 11.1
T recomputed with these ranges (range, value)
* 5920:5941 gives 10.9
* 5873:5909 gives 10.5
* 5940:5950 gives 10.9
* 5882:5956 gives 10.6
